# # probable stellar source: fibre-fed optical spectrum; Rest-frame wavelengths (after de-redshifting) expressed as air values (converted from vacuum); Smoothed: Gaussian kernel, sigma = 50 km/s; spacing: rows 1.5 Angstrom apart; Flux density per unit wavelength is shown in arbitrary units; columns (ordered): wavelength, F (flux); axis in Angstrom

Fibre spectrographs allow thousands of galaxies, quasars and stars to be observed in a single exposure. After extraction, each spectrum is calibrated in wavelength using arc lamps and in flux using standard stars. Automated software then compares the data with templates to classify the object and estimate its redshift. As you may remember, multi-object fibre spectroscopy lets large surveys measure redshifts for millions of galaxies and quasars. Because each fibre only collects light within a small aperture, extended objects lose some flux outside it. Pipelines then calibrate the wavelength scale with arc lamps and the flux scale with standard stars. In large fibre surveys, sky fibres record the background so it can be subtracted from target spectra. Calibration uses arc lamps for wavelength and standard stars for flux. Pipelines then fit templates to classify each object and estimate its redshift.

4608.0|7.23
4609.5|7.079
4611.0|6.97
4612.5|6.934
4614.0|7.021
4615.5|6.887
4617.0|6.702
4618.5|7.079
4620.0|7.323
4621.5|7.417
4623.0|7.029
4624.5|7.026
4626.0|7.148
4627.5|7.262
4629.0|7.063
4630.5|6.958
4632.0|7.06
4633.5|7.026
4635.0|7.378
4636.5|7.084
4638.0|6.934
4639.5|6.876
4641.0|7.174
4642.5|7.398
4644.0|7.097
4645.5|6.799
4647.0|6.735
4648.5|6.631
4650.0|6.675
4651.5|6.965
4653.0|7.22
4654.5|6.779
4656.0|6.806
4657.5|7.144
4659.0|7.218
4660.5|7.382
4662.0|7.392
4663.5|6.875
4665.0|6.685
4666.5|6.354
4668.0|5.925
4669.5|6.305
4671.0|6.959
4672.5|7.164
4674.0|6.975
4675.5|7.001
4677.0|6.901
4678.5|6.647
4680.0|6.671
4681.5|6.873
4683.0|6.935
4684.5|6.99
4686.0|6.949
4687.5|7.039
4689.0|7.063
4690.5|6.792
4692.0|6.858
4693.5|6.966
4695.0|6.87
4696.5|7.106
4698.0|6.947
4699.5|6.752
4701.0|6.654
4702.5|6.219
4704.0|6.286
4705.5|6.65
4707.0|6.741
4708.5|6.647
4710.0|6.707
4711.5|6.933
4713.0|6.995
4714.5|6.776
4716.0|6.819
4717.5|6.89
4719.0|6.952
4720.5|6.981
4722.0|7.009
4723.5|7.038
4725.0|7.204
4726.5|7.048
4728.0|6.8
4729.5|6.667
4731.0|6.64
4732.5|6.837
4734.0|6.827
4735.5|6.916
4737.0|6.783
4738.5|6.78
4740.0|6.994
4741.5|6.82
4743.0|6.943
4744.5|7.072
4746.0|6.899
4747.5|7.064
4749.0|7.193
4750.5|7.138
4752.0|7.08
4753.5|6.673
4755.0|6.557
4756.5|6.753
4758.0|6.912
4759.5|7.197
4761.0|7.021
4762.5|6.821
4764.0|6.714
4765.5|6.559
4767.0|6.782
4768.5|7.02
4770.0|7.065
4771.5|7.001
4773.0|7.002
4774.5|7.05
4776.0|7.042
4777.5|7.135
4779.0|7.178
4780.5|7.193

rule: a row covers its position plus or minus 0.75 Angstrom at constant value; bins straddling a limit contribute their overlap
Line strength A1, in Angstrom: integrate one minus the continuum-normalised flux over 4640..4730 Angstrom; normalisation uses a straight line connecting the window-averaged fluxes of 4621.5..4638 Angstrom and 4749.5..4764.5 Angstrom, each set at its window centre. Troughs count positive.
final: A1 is 1.9 Angstrom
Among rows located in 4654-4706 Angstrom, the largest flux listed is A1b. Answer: 7.392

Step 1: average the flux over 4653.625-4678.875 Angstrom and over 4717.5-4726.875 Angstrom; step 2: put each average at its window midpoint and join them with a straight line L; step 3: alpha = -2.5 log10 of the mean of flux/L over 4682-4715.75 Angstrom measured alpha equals 0.02 mag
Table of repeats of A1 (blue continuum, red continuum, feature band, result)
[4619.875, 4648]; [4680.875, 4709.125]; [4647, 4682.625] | 0.49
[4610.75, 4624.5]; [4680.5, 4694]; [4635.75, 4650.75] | 0.13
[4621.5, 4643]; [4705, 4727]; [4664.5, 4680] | 0.70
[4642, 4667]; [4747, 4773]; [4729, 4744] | 0.21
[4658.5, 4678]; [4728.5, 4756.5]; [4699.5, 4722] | 0.41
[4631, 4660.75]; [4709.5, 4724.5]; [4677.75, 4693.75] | 0.17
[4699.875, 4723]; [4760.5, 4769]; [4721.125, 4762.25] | -0.82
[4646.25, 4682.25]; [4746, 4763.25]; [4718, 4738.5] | 0.06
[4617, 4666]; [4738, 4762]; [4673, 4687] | 0.23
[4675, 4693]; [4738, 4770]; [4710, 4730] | -0.07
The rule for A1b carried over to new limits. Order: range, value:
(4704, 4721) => 6.995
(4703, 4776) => 7.204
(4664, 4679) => 7.164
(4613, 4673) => 7.417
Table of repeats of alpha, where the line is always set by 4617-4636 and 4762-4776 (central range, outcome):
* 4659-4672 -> 0.046 mag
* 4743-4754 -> -0.014 mag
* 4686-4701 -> 0.016 mag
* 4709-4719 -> 0.021 mag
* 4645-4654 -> 0.040 mag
